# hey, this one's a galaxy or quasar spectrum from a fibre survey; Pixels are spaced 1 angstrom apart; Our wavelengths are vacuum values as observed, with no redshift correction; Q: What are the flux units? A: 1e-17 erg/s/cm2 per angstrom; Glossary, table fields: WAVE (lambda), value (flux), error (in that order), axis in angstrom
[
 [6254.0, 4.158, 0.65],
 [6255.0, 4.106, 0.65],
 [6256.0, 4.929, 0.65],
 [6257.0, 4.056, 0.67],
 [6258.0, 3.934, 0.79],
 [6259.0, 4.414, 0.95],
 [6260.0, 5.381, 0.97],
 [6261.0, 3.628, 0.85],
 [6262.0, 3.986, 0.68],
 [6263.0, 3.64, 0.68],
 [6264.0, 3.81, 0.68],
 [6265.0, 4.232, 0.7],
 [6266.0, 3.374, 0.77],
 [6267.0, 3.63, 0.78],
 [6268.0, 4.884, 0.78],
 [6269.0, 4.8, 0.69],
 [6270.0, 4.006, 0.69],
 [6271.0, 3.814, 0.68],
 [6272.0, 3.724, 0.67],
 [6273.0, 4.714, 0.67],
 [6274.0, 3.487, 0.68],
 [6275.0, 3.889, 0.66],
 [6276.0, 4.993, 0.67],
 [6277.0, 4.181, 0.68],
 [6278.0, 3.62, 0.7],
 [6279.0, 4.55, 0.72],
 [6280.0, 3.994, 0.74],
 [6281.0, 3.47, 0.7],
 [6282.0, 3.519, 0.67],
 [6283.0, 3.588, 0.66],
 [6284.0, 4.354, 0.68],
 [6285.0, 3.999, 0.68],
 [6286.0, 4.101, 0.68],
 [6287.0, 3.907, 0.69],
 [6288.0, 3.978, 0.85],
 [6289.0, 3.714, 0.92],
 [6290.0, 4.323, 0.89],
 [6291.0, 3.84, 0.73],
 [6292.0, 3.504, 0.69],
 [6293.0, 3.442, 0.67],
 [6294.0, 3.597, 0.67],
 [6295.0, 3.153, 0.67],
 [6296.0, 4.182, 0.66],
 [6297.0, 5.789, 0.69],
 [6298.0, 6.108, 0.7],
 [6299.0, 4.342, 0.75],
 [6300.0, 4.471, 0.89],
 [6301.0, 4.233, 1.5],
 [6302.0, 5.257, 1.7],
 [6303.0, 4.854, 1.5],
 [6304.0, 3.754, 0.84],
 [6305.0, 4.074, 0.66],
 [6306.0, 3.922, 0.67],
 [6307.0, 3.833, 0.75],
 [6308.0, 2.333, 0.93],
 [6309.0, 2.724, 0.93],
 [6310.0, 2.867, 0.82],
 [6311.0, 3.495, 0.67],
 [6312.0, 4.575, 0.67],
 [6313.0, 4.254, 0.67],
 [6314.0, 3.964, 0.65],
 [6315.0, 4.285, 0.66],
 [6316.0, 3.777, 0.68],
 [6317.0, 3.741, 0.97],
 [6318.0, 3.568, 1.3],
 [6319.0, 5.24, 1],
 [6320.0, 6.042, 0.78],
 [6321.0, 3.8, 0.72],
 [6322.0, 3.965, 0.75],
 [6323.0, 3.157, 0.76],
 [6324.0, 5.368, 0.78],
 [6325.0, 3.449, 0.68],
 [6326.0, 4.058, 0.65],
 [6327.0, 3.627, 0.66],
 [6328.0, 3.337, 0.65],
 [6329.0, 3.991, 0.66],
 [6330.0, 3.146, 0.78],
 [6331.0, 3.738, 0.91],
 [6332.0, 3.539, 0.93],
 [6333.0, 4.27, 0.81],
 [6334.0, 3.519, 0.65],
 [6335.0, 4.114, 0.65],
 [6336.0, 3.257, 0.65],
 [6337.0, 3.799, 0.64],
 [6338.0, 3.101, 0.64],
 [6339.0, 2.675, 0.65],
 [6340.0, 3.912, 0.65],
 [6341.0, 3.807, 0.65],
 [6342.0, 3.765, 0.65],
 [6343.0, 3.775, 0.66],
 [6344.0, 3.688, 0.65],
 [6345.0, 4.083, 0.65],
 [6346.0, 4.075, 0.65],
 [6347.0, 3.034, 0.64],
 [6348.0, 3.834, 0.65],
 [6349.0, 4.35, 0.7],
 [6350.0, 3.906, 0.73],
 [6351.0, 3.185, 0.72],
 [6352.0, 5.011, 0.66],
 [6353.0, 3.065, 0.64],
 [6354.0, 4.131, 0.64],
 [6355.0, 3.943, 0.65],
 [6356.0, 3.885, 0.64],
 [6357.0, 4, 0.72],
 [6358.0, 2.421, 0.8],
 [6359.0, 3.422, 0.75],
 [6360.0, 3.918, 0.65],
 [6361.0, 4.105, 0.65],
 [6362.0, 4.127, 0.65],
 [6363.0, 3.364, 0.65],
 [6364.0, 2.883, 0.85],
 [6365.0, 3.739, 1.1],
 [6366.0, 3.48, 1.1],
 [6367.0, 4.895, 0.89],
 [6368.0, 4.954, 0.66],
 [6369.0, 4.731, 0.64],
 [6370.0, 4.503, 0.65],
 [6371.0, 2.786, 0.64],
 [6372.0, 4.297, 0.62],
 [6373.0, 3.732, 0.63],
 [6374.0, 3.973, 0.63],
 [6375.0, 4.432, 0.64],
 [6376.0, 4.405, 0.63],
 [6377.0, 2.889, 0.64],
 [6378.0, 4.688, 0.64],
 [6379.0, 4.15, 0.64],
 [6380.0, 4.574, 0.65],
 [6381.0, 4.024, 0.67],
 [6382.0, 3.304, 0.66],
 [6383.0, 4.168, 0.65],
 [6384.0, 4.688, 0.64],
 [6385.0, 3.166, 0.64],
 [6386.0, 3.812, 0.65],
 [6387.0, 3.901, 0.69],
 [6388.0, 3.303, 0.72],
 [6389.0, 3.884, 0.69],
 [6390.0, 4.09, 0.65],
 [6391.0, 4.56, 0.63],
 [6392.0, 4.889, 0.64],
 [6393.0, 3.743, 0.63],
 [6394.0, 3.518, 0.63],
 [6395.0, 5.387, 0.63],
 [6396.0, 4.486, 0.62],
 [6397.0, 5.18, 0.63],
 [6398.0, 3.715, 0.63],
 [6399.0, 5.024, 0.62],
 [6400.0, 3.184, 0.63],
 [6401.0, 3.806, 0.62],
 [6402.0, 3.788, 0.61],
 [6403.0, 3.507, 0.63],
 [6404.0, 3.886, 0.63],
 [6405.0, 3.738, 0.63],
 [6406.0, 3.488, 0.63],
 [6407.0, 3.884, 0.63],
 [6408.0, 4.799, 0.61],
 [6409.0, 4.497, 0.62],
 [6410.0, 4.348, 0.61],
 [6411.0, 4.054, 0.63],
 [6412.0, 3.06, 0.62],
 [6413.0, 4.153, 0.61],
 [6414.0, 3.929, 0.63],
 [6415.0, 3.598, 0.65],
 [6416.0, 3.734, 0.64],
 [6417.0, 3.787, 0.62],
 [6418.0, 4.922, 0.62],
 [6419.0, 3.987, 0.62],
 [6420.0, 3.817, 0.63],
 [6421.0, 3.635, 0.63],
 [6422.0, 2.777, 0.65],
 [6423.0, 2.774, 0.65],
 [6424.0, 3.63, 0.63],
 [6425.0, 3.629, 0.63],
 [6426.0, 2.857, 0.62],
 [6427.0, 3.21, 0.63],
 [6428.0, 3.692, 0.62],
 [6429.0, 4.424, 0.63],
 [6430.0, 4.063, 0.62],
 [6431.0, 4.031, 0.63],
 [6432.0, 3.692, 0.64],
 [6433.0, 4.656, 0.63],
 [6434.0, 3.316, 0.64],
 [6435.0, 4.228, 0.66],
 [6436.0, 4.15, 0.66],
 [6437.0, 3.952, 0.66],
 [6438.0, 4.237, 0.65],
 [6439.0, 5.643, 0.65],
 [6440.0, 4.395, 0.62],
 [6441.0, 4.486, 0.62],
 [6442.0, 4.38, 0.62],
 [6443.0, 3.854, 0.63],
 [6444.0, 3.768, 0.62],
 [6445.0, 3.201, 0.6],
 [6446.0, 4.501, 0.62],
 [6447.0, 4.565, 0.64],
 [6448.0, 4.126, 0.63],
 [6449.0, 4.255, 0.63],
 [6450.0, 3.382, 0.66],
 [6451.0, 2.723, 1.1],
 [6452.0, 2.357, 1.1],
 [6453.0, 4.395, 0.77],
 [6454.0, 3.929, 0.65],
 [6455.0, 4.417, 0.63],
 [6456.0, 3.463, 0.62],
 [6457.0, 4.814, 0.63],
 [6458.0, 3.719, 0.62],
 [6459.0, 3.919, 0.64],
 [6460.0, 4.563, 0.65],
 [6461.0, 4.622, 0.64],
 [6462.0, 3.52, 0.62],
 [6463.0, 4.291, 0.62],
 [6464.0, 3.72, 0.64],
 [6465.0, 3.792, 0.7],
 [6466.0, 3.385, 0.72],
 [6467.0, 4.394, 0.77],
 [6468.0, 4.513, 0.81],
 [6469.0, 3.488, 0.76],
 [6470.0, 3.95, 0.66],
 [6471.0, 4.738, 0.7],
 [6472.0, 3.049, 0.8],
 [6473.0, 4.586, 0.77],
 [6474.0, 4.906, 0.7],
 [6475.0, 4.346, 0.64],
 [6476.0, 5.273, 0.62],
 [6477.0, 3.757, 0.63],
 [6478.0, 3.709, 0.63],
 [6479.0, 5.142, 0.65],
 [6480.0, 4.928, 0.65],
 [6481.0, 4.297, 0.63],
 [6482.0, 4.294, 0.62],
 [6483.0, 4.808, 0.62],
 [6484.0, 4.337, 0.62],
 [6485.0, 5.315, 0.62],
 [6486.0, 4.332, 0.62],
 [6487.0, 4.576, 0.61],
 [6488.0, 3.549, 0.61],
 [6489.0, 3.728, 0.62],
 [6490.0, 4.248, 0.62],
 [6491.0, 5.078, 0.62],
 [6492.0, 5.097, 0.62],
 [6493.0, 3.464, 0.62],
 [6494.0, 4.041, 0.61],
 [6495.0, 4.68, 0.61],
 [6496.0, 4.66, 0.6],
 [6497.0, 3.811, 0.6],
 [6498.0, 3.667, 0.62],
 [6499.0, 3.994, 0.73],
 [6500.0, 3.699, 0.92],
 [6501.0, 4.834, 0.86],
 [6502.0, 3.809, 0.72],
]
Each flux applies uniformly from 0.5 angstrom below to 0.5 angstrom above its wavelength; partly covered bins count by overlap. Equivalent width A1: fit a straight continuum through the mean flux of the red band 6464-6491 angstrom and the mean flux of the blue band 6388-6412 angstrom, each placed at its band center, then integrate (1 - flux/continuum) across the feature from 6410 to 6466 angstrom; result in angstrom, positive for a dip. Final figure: 3.92 angstrom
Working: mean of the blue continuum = 4.11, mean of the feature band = 3.9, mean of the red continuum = 4.29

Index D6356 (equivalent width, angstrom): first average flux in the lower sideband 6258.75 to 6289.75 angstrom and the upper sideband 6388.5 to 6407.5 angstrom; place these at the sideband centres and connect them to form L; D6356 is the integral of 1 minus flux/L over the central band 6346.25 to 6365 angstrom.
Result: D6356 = 1.7 angstrom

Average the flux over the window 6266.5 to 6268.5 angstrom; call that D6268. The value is 4.26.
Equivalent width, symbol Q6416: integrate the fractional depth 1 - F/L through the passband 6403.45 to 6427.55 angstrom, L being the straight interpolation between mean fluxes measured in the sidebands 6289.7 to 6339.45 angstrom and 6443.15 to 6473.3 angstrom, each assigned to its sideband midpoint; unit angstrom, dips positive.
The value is 1.1 angstrom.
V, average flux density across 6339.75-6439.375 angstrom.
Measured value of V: 3.93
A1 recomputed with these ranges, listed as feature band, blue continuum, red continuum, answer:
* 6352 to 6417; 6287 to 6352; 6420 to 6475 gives -0.64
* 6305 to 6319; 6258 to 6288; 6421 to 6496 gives 1.20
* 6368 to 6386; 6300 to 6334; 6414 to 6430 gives -1.28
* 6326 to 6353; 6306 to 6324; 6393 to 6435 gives 1.35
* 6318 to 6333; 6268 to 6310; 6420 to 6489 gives 0.08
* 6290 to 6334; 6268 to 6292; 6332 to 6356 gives -1.37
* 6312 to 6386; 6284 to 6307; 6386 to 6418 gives 4.04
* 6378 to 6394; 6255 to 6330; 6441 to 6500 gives 0.31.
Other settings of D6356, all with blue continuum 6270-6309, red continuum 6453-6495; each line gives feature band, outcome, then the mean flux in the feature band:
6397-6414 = 0.8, 3.97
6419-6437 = 2.2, 3.7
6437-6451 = 0.2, 4.15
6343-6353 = 0.6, 3.86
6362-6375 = 0.5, 3.97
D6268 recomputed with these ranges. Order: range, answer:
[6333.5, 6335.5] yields 3.82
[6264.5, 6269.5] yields 4.18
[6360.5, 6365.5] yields 3.64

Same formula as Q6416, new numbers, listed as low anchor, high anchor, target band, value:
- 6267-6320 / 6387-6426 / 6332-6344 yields 1.14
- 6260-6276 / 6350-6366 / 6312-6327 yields -1.35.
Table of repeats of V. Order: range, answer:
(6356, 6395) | 3.95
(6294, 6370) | 3.92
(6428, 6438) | 4.05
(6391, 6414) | 4.1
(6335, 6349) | 3.65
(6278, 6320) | 4.04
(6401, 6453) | 3.88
